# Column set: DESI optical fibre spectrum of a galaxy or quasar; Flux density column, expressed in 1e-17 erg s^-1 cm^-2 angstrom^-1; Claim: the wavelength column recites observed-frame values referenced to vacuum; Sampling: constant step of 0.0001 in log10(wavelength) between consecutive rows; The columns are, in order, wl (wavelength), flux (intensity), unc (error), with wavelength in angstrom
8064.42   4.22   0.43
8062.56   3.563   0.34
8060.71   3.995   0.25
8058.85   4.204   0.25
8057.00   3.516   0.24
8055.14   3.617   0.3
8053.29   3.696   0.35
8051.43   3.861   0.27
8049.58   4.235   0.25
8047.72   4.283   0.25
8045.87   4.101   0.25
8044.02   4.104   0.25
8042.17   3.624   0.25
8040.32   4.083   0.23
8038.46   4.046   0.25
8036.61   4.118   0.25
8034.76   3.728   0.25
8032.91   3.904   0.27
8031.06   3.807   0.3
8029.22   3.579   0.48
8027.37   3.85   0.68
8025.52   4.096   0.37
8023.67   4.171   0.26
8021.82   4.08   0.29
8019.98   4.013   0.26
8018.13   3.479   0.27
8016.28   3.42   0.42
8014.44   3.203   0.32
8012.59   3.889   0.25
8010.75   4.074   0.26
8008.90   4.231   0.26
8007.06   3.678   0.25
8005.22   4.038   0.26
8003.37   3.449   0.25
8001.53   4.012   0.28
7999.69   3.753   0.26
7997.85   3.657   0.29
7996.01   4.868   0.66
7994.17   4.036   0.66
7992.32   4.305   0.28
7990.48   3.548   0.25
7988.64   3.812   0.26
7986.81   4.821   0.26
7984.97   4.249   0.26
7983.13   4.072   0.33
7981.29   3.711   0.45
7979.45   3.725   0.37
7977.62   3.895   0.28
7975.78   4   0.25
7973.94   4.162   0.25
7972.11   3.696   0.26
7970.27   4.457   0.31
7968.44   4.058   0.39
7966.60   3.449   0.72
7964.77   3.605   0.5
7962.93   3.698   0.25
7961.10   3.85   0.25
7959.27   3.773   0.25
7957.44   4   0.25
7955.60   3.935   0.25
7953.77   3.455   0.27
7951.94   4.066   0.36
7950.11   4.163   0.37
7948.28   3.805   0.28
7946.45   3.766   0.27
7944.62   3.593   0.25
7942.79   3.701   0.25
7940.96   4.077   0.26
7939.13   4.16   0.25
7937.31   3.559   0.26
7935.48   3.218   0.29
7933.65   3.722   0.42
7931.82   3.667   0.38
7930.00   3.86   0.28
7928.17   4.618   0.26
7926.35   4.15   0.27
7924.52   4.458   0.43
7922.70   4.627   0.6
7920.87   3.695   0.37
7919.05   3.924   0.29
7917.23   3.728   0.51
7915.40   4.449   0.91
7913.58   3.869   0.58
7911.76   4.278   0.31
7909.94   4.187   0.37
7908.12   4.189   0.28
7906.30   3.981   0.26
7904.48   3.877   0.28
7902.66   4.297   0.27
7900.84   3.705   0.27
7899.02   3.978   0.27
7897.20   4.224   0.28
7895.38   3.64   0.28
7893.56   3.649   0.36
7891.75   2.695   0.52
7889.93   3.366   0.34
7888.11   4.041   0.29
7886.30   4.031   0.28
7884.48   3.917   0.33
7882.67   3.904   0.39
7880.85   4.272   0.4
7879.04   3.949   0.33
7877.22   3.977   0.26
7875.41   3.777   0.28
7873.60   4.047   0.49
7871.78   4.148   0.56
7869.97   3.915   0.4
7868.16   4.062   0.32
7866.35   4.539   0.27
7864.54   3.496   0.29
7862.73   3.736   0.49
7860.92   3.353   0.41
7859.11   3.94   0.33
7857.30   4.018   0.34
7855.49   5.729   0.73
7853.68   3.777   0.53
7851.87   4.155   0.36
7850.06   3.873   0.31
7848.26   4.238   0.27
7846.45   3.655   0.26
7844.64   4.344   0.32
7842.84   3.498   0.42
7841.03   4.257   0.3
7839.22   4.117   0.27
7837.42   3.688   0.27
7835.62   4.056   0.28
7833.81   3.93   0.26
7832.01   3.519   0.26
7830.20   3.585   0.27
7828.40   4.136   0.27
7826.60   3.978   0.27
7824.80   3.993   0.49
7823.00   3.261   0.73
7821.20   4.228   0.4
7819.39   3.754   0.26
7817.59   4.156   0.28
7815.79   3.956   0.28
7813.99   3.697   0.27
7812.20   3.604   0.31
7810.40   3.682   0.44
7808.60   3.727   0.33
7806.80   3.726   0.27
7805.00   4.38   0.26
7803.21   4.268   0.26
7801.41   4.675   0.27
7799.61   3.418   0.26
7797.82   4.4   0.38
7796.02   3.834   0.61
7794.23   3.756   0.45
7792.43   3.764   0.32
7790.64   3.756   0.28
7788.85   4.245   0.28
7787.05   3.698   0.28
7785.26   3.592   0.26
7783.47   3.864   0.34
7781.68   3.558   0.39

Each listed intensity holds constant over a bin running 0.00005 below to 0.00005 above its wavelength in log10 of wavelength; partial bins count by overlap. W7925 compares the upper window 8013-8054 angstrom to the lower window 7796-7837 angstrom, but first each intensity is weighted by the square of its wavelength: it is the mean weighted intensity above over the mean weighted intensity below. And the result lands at 1.05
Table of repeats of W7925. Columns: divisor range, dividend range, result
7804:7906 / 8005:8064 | 1.04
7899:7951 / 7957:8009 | 1.01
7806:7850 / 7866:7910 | 1.03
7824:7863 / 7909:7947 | 1.02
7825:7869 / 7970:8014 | 1.04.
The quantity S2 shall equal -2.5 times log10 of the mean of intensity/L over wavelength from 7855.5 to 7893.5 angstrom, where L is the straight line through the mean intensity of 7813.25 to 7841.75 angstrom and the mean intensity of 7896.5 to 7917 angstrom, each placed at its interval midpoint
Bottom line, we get 0.03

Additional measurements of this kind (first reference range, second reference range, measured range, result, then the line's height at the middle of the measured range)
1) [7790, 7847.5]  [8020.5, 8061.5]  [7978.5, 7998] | -0.043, 3.93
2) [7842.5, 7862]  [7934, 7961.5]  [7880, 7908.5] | 0.027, 3.95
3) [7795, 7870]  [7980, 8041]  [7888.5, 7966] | 0.016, 3.94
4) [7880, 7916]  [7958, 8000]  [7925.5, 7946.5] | 0.028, 3.94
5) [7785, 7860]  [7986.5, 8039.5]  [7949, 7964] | 0.017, 3.92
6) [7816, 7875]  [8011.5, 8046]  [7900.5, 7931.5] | -0.050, 3.93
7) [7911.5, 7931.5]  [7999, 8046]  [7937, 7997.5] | 0.018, 4.01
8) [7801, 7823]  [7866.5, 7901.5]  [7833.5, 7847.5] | -0.008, 3.91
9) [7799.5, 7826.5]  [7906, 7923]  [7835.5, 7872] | -0.012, 3.98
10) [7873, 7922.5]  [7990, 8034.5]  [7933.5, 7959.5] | 0.029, 3.91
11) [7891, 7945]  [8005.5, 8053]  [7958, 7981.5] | 0.017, 3.92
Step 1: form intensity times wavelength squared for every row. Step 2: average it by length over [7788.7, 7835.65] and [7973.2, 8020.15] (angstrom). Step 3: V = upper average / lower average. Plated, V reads 1.05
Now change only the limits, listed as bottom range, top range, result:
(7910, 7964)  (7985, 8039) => 1.02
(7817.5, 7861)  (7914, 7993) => 1.02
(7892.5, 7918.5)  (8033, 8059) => 1.02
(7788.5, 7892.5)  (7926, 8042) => 1.03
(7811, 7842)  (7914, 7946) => 1.05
